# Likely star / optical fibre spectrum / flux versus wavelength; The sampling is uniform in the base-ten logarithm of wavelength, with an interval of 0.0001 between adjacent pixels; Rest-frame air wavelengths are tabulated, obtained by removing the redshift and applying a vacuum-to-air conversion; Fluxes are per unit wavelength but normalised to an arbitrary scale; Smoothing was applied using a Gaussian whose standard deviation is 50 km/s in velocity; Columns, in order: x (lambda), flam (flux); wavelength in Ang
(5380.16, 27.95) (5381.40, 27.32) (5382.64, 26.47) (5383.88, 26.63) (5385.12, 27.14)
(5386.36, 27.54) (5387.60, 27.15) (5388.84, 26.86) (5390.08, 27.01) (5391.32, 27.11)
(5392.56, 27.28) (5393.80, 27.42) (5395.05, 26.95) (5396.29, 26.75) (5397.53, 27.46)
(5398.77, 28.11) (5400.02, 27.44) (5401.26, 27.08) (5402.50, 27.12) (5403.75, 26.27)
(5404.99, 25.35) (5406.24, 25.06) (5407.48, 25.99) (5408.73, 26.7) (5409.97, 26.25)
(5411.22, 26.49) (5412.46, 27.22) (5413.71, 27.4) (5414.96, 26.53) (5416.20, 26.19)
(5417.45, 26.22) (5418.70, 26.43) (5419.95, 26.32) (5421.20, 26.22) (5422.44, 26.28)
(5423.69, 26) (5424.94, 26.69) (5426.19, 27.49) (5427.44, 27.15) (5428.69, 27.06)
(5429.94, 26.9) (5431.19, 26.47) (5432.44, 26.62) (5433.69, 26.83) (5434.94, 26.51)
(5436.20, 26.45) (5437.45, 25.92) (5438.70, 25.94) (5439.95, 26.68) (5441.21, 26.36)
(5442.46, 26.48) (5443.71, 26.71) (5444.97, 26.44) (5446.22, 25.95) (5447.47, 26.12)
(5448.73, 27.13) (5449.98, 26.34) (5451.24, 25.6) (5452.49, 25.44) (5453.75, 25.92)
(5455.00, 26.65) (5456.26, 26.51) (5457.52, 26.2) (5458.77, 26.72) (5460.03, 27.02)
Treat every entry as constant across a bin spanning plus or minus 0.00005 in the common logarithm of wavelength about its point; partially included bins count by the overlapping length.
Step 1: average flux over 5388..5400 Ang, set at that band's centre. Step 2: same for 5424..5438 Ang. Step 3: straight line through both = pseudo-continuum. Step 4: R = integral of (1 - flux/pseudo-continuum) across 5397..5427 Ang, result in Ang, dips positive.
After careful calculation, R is 0.42 Ang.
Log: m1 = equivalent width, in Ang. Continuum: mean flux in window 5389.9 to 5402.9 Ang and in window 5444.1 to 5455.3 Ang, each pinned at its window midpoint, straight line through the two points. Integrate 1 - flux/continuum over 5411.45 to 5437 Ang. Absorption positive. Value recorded 0.1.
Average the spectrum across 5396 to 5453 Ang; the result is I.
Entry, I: 26.5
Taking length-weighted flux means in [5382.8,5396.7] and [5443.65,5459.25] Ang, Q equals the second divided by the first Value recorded 1.0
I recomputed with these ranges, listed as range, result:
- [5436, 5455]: 26.3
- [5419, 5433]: 26.7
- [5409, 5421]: 26.5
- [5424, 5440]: 26.7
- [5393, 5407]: 26.8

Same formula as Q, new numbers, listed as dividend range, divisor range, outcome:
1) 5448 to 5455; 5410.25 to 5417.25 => 0.98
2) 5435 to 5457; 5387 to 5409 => 0.98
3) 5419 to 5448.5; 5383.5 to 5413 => 0.99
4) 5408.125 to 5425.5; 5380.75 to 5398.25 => 0.98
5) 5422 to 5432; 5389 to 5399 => 0.98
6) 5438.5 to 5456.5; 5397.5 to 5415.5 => 0.99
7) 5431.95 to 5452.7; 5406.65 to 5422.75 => 0.99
